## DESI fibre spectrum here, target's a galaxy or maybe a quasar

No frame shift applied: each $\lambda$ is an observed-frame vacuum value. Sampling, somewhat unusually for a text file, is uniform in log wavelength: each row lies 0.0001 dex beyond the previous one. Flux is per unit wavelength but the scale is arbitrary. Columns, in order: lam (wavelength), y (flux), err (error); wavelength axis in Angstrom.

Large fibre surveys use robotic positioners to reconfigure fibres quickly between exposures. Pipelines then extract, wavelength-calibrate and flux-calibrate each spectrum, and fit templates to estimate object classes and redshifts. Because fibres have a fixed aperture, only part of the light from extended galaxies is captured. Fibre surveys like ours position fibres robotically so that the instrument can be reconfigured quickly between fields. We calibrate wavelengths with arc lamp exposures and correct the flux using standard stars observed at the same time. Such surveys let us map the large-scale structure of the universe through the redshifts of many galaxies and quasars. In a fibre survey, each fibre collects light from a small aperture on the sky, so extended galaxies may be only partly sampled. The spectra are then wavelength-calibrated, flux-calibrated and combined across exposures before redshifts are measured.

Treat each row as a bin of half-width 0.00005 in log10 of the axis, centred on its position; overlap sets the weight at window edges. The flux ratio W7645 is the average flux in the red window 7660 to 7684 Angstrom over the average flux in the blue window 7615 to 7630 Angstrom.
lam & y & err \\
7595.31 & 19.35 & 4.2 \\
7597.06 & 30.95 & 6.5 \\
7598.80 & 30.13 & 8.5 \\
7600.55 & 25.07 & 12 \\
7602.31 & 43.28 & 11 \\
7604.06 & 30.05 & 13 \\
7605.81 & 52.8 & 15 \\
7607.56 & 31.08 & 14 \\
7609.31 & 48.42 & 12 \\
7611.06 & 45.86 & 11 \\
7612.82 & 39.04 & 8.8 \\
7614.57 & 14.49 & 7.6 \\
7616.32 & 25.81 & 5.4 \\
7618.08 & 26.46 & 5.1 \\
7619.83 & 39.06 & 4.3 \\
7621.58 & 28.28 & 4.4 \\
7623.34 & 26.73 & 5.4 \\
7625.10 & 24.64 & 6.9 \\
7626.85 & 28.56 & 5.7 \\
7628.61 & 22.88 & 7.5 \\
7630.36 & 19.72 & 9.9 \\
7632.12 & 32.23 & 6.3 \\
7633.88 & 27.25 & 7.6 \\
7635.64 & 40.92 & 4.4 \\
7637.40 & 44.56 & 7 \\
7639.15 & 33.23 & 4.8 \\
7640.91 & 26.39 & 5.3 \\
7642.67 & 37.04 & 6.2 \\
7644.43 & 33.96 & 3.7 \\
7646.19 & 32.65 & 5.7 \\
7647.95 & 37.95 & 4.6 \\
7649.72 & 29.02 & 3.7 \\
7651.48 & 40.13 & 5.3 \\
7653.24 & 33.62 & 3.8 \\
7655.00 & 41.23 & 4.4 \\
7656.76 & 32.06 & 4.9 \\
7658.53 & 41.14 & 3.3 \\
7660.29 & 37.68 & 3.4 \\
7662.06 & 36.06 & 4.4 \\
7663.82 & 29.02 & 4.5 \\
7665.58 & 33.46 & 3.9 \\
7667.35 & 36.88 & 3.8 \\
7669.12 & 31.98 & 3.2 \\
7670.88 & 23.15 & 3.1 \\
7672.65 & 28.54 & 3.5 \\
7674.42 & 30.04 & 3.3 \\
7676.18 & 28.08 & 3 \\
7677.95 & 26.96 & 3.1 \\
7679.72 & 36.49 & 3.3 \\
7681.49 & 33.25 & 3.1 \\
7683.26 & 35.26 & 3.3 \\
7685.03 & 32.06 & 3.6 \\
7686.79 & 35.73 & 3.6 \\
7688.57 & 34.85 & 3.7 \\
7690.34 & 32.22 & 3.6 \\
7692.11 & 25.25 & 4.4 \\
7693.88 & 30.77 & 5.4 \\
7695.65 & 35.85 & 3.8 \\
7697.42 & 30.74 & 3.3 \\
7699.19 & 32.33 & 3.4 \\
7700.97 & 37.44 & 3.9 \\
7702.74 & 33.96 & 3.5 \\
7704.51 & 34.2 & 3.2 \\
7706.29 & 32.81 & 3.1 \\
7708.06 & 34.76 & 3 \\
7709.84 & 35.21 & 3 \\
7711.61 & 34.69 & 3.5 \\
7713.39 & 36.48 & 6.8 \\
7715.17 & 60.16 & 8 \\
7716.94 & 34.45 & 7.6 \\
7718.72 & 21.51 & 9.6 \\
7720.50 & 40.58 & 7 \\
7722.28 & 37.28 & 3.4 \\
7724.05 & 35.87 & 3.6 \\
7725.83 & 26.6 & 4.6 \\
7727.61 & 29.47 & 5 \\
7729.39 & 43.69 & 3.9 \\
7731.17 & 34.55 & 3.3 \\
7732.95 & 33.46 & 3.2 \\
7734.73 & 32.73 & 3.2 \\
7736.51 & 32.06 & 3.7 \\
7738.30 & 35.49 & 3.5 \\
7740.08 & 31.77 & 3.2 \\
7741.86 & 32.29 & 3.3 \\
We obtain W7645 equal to 1.17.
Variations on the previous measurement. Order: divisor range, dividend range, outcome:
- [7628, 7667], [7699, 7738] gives 1.04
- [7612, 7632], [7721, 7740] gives 1.26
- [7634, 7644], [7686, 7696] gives 0.90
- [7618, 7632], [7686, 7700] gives 1.18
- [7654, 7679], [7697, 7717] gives 1.12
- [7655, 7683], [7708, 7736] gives 1.09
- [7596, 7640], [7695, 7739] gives 1.08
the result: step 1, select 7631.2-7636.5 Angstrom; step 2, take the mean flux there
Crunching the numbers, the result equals 33.3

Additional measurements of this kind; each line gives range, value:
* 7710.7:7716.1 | 43.7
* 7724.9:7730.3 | 33.3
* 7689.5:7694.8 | 29.5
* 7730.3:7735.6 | 33.6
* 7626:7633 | 25.8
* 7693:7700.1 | 32.4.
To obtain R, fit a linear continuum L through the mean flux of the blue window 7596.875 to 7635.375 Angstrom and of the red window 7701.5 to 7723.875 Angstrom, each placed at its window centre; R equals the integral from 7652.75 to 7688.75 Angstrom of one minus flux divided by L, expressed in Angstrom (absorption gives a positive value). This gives 1.2 Angstrom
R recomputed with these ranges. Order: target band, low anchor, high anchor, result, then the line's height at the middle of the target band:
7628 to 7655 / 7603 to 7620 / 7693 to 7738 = 1.5 Angstrom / 35.1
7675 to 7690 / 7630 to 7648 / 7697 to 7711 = 0.5 Angstrom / 33.9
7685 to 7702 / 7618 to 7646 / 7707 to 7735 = 0.7 Angstrom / 34.3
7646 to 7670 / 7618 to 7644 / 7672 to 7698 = -3.1 Angstrom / 31.3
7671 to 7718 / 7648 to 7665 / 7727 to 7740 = 1.7 Angstrom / 35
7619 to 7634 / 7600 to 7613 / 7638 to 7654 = 3.7 Angstrom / 36.9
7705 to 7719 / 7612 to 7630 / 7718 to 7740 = -1.8 Angstrom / 32.6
